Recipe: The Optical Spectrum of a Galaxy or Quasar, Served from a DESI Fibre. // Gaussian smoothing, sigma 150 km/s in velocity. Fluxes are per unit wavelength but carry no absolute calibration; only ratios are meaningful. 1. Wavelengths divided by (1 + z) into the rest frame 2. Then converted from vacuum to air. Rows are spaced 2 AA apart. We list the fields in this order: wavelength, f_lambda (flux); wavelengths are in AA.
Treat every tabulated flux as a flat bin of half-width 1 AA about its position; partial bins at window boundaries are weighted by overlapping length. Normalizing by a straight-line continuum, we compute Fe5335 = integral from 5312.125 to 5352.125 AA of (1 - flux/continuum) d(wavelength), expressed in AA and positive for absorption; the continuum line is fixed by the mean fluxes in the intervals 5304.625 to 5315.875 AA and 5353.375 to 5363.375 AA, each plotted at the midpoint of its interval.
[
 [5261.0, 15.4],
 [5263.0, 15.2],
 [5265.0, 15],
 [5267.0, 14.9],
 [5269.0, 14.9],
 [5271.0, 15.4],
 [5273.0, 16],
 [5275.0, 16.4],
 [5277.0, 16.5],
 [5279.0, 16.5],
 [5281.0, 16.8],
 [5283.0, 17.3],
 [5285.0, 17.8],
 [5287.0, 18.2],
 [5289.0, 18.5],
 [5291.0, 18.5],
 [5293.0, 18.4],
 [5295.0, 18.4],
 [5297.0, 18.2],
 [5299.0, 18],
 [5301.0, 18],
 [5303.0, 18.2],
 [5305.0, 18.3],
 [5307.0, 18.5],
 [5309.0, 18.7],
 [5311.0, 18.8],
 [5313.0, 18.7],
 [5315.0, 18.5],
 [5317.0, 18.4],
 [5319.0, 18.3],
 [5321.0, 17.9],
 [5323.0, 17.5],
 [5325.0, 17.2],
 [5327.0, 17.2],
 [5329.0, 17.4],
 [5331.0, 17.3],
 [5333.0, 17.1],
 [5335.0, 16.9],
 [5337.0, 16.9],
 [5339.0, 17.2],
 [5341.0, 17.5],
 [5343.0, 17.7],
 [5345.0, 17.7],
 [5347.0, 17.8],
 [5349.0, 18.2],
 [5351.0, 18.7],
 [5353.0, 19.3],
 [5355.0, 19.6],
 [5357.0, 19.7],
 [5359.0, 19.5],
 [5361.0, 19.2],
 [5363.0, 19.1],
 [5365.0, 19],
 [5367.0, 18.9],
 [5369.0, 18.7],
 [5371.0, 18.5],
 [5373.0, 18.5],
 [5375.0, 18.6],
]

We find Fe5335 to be 2.67 AA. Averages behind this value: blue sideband 18.6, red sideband 19.4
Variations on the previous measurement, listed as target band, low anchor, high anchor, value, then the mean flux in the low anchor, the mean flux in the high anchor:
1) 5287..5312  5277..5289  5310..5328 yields -1.0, 17.3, 18.1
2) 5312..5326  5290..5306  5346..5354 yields 0.2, 18.2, 18.5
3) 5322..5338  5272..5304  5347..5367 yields 1.1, 17.6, 19.1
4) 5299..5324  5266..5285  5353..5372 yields -1.3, 16.2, 19.1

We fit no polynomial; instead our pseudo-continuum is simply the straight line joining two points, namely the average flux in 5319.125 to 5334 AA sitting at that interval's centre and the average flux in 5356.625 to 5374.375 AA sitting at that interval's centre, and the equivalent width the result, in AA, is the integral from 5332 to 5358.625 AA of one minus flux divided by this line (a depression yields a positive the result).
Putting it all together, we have 0.2 AA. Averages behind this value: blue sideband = 17.4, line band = 18.1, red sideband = 19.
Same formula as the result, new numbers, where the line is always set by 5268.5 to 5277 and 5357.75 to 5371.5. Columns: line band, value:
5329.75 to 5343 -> 0.6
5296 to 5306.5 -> -0.8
